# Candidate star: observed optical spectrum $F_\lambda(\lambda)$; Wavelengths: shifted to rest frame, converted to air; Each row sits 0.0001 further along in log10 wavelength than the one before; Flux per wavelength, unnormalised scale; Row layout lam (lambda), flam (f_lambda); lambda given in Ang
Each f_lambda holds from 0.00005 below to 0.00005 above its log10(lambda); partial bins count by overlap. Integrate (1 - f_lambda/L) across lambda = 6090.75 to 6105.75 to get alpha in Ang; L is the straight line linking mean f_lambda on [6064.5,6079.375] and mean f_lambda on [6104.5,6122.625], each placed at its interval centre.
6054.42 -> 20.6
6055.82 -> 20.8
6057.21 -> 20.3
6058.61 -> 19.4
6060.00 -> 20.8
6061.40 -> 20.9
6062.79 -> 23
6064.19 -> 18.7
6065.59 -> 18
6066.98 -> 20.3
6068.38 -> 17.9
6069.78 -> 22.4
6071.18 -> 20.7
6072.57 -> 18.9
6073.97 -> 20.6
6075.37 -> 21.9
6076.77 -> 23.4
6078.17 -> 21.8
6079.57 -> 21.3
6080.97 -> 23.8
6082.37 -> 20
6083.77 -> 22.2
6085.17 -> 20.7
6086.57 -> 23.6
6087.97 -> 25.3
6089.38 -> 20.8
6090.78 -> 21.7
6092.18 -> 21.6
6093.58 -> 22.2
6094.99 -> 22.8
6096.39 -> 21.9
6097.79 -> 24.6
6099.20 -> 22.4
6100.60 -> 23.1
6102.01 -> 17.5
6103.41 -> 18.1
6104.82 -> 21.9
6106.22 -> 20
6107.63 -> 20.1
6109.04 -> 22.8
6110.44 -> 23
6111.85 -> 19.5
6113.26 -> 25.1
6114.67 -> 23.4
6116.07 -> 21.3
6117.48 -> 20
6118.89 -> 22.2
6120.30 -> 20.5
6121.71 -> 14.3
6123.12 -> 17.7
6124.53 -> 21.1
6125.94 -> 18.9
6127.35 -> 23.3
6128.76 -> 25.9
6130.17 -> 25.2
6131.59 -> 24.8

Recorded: -0.5 Ang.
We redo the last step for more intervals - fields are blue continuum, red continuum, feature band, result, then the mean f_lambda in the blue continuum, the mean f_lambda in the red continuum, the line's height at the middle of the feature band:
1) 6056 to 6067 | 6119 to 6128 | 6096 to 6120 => -2.3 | 20.2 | 19.5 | 19.7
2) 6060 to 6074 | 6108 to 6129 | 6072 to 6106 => -1.9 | 20.2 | 21.1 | 20.6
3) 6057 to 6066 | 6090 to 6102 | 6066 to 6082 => -0.1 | 20.2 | 22.2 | 20.9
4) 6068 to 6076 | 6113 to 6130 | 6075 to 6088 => -1.0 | 20.5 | 21.2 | 20.6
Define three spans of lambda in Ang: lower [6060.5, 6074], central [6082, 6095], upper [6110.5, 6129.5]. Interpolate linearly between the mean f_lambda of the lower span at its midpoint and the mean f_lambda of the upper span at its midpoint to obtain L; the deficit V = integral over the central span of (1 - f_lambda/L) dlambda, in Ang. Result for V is -1.01 Ang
